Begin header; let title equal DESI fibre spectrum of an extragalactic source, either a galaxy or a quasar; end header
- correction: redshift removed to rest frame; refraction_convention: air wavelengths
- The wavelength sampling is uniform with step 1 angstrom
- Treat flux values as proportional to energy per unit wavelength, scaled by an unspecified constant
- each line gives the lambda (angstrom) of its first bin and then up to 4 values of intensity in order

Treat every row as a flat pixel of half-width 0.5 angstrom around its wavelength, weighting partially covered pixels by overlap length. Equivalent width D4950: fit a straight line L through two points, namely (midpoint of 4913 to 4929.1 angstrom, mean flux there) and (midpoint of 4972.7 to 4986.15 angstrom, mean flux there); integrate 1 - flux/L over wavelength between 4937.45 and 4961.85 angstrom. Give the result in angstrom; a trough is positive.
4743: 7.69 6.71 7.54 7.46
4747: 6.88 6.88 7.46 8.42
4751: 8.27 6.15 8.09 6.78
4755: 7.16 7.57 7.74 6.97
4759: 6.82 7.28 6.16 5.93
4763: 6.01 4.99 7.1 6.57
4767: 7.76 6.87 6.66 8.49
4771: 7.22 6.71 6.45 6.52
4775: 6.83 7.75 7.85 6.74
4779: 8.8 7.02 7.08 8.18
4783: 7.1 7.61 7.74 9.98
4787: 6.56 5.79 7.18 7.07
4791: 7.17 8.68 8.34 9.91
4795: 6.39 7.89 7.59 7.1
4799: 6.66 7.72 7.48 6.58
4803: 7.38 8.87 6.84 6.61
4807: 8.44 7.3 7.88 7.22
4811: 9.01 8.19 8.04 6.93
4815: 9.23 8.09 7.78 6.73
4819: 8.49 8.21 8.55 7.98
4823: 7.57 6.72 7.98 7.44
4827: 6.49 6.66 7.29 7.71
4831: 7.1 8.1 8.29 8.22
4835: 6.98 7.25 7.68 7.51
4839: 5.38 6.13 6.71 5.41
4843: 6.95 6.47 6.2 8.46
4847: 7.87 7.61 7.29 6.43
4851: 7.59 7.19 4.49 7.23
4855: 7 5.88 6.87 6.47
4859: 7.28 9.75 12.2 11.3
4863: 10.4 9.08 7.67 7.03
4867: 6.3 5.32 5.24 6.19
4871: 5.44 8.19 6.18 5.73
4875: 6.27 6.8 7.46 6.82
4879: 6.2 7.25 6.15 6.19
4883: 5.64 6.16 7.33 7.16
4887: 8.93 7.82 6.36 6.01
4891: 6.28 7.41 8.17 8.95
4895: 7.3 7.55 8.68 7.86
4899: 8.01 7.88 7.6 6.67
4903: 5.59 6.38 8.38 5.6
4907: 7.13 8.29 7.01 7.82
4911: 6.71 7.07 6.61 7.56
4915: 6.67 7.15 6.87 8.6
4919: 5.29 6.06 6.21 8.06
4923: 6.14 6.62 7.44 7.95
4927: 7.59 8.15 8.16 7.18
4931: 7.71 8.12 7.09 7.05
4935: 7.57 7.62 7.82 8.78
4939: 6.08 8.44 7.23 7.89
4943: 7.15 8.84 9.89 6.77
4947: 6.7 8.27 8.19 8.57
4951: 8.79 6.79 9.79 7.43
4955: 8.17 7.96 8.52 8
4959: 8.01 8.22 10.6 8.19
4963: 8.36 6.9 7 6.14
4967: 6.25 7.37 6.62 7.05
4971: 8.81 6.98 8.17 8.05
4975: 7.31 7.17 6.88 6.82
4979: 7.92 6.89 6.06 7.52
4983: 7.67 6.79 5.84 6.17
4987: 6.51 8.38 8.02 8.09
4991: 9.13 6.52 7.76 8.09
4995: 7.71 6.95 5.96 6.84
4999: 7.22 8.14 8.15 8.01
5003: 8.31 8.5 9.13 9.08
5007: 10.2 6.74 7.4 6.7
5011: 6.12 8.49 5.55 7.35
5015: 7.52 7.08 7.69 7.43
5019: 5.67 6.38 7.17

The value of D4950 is -3.5 angstrom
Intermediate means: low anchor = 7.12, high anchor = 7.1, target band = 8.13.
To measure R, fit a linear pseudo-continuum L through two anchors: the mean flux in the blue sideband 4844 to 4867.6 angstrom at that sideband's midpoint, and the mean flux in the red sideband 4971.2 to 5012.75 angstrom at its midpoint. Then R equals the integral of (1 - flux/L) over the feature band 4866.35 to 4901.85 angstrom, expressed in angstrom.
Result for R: 3.3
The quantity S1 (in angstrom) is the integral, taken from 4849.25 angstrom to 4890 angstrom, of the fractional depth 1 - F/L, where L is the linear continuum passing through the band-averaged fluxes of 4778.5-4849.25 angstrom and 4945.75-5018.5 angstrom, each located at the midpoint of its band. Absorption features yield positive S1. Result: 2.3 angstrom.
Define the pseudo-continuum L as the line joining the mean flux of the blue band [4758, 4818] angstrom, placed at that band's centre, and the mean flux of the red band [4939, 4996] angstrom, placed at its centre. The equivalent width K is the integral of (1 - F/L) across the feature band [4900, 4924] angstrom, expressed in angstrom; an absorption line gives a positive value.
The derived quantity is 2.0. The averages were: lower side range 7.38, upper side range 7.65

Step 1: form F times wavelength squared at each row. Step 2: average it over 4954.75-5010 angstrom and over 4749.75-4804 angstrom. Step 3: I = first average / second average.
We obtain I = 1.14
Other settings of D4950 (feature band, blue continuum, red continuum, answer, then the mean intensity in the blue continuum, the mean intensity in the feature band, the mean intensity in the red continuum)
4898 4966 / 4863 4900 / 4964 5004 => -3.6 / 7.03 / 7.56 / 7.32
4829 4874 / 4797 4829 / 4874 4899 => 0.5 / 7.61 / 7.26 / 7.1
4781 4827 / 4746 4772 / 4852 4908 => -3.7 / 7.05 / 7.67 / 7.2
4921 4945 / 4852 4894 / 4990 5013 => -0.6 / 7.14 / 7.61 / 7.74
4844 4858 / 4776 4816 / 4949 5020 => 1.3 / 7.65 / 6.9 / 7.57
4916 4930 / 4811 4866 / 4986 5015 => 0.8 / 7.57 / 7.16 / 7.65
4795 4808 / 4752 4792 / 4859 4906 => -0.4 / 7.14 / 7.38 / 7.31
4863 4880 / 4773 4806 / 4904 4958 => 1.7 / 7.48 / 6.75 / 7.53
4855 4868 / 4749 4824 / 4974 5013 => -1.3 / 7.44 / 8.18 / 7.49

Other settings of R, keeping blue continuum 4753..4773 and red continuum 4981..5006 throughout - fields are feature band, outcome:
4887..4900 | -0.58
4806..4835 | -2.76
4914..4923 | 0.59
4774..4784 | -0.71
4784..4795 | -1.24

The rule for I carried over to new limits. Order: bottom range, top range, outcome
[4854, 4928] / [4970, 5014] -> 1.08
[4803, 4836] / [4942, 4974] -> 1.08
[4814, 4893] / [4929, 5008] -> 1.12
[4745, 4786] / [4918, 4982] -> 1.14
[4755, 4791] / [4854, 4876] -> 1.08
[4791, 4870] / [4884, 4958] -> 1.04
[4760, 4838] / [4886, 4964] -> 1.07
